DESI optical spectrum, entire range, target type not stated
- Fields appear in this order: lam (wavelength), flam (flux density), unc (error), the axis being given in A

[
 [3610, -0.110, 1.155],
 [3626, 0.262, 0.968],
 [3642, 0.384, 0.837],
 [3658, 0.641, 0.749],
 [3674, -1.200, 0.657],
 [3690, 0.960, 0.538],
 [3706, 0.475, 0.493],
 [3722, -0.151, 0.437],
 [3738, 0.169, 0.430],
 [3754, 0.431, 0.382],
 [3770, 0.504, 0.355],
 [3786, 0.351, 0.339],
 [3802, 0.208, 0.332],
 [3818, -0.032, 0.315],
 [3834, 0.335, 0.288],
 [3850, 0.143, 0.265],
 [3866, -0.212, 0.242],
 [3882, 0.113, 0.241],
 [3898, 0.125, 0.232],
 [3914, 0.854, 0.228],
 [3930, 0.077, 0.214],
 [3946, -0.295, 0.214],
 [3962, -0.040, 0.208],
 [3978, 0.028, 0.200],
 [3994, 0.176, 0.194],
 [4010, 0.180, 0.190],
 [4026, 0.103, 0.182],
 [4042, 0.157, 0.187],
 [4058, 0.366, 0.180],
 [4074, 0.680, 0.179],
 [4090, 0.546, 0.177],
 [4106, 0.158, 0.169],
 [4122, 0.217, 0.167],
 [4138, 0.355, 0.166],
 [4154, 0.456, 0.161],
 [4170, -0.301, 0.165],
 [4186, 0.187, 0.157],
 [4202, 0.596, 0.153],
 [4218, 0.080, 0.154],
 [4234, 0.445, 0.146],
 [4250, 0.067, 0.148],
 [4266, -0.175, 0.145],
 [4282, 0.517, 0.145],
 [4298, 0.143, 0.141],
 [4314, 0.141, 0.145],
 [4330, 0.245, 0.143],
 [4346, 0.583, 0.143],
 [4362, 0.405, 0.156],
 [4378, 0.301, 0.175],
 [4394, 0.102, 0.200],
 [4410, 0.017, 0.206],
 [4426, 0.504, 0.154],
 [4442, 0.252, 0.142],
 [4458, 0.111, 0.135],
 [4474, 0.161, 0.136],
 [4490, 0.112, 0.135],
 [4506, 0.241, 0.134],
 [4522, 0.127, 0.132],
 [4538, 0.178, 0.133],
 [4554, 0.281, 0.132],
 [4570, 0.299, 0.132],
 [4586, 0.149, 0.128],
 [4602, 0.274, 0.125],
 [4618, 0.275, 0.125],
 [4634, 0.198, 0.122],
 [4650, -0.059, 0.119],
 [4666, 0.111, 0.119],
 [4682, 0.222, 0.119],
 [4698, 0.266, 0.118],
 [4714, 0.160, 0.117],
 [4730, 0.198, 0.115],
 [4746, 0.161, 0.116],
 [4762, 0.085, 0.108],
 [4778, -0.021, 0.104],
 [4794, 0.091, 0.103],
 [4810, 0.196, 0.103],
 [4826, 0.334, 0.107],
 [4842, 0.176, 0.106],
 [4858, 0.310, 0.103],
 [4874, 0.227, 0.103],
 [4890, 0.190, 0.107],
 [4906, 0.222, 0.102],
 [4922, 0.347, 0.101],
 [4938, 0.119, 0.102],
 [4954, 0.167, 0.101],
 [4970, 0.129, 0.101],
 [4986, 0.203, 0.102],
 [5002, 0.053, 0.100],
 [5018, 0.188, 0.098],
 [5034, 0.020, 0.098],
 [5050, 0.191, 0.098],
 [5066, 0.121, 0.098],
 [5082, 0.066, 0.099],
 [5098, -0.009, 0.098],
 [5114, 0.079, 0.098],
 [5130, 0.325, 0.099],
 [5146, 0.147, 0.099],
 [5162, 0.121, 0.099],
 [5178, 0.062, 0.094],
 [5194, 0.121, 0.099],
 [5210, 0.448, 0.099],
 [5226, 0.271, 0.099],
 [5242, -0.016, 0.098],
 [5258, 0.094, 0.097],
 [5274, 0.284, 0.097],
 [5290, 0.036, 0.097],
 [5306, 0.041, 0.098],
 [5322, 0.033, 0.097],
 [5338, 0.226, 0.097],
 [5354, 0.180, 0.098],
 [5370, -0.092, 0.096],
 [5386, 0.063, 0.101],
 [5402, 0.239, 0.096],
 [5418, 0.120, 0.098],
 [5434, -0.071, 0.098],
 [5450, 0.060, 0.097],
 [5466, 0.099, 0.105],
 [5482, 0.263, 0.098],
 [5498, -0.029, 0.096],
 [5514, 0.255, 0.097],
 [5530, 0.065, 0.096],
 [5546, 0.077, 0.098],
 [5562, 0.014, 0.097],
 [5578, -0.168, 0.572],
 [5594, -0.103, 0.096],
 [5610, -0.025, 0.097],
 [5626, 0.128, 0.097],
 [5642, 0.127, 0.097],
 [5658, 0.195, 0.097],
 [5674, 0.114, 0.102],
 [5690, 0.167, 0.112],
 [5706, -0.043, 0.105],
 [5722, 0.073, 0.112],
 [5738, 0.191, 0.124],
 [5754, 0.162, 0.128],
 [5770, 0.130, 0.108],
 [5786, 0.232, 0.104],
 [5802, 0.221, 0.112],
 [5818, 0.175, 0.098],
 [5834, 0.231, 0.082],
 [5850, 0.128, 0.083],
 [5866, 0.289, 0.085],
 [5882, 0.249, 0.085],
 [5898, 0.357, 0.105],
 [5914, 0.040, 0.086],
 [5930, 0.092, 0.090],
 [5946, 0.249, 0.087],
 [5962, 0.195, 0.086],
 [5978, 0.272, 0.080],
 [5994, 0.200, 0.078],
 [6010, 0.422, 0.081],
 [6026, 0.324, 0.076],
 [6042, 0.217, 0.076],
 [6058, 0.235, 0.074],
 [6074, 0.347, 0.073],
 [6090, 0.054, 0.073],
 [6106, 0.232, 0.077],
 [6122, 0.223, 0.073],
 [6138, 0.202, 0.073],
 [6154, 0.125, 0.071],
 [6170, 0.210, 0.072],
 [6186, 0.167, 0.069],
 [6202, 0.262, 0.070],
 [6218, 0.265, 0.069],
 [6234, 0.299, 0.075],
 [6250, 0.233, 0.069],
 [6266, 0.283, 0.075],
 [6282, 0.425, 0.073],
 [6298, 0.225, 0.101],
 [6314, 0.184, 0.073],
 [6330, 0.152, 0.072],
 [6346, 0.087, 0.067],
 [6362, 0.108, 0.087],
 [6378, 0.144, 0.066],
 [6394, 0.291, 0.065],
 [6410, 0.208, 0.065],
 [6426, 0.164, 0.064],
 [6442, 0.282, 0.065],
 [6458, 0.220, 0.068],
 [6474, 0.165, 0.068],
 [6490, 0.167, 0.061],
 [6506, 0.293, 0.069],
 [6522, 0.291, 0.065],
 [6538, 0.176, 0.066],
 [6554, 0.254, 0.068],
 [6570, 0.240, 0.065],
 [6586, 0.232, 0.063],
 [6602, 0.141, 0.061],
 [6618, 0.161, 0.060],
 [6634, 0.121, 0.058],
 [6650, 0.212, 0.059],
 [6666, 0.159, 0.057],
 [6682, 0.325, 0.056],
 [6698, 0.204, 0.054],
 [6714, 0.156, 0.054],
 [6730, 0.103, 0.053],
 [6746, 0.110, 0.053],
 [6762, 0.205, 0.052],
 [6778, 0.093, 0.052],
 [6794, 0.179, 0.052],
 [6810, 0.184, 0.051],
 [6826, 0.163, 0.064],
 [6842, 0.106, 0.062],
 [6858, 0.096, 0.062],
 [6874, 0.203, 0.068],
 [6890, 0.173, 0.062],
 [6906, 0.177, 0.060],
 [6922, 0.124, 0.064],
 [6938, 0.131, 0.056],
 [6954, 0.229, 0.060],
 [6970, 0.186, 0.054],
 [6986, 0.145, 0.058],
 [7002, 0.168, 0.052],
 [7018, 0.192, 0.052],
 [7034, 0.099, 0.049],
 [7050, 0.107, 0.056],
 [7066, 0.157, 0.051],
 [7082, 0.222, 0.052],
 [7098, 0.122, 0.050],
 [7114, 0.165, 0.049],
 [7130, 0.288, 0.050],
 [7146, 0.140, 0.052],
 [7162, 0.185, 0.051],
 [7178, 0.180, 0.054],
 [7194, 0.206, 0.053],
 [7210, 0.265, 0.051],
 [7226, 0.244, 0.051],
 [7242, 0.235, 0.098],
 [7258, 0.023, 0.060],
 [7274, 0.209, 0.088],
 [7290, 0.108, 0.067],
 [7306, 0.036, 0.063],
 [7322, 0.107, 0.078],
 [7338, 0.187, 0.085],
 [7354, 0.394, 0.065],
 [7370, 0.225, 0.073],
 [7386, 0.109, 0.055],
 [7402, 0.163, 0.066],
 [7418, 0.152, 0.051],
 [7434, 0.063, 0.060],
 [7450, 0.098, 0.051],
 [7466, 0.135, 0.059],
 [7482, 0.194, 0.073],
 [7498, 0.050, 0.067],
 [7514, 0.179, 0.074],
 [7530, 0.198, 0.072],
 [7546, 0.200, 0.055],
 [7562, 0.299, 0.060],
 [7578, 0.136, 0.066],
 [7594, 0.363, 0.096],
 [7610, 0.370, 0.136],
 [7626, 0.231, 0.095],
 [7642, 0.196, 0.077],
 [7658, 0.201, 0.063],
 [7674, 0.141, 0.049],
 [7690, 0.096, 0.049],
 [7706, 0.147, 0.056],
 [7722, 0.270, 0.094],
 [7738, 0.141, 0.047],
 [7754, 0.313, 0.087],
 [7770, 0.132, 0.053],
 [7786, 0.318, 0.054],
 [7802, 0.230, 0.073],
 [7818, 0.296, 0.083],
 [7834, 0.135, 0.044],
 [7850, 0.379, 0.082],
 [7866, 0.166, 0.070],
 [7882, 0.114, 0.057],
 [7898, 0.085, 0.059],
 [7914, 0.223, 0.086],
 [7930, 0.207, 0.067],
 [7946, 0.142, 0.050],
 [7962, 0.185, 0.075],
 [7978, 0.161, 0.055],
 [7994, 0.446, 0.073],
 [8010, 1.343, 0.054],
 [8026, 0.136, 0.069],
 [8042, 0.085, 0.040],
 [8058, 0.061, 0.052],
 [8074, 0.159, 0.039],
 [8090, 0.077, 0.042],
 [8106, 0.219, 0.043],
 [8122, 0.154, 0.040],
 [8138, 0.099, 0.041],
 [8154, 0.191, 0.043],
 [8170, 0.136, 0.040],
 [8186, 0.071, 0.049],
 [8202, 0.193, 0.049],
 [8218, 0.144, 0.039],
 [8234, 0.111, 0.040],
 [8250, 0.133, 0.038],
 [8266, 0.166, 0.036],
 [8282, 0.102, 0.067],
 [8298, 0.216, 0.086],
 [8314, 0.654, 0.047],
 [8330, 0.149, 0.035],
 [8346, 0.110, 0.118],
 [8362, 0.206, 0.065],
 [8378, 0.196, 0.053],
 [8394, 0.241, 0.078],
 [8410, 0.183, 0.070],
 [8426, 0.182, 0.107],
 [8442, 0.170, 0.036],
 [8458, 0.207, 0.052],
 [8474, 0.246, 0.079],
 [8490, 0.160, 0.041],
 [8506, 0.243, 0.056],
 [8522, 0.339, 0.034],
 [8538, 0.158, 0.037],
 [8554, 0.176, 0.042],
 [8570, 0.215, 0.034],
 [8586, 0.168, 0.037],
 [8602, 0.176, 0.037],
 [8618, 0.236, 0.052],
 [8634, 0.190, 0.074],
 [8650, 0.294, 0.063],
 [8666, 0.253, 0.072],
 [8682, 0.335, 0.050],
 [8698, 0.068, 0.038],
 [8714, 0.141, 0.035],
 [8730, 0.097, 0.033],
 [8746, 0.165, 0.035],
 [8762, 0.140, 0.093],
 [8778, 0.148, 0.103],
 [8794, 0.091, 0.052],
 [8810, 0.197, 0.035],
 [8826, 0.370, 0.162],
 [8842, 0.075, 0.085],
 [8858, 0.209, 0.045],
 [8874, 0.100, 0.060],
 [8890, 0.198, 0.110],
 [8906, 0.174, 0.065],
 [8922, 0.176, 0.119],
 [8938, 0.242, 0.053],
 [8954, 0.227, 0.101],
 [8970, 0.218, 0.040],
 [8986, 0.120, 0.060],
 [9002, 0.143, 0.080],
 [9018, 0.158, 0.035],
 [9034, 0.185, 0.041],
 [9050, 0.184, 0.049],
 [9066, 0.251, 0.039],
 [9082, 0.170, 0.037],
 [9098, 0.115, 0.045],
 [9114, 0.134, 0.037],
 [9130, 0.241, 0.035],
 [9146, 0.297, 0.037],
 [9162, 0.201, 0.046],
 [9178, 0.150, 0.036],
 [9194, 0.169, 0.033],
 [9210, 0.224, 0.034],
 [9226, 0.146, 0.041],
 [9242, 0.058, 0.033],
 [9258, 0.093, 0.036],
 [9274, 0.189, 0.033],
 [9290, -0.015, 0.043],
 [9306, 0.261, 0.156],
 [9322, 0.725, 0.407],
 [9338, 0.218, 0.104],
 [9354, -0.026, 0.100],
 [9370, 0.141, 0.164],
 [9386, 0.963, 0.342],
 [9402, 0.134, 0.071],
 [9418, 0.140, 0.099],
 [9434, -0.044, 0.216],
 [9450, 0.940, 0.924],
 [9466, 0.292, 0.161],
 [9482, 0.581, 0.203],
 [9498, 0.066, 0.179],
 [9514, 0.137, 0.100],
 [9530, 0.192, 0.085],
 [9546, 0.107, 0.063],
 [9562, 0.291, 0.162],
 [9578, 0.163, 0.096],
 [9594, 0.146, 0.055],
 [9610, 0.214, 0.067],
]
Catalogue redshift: 1.147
